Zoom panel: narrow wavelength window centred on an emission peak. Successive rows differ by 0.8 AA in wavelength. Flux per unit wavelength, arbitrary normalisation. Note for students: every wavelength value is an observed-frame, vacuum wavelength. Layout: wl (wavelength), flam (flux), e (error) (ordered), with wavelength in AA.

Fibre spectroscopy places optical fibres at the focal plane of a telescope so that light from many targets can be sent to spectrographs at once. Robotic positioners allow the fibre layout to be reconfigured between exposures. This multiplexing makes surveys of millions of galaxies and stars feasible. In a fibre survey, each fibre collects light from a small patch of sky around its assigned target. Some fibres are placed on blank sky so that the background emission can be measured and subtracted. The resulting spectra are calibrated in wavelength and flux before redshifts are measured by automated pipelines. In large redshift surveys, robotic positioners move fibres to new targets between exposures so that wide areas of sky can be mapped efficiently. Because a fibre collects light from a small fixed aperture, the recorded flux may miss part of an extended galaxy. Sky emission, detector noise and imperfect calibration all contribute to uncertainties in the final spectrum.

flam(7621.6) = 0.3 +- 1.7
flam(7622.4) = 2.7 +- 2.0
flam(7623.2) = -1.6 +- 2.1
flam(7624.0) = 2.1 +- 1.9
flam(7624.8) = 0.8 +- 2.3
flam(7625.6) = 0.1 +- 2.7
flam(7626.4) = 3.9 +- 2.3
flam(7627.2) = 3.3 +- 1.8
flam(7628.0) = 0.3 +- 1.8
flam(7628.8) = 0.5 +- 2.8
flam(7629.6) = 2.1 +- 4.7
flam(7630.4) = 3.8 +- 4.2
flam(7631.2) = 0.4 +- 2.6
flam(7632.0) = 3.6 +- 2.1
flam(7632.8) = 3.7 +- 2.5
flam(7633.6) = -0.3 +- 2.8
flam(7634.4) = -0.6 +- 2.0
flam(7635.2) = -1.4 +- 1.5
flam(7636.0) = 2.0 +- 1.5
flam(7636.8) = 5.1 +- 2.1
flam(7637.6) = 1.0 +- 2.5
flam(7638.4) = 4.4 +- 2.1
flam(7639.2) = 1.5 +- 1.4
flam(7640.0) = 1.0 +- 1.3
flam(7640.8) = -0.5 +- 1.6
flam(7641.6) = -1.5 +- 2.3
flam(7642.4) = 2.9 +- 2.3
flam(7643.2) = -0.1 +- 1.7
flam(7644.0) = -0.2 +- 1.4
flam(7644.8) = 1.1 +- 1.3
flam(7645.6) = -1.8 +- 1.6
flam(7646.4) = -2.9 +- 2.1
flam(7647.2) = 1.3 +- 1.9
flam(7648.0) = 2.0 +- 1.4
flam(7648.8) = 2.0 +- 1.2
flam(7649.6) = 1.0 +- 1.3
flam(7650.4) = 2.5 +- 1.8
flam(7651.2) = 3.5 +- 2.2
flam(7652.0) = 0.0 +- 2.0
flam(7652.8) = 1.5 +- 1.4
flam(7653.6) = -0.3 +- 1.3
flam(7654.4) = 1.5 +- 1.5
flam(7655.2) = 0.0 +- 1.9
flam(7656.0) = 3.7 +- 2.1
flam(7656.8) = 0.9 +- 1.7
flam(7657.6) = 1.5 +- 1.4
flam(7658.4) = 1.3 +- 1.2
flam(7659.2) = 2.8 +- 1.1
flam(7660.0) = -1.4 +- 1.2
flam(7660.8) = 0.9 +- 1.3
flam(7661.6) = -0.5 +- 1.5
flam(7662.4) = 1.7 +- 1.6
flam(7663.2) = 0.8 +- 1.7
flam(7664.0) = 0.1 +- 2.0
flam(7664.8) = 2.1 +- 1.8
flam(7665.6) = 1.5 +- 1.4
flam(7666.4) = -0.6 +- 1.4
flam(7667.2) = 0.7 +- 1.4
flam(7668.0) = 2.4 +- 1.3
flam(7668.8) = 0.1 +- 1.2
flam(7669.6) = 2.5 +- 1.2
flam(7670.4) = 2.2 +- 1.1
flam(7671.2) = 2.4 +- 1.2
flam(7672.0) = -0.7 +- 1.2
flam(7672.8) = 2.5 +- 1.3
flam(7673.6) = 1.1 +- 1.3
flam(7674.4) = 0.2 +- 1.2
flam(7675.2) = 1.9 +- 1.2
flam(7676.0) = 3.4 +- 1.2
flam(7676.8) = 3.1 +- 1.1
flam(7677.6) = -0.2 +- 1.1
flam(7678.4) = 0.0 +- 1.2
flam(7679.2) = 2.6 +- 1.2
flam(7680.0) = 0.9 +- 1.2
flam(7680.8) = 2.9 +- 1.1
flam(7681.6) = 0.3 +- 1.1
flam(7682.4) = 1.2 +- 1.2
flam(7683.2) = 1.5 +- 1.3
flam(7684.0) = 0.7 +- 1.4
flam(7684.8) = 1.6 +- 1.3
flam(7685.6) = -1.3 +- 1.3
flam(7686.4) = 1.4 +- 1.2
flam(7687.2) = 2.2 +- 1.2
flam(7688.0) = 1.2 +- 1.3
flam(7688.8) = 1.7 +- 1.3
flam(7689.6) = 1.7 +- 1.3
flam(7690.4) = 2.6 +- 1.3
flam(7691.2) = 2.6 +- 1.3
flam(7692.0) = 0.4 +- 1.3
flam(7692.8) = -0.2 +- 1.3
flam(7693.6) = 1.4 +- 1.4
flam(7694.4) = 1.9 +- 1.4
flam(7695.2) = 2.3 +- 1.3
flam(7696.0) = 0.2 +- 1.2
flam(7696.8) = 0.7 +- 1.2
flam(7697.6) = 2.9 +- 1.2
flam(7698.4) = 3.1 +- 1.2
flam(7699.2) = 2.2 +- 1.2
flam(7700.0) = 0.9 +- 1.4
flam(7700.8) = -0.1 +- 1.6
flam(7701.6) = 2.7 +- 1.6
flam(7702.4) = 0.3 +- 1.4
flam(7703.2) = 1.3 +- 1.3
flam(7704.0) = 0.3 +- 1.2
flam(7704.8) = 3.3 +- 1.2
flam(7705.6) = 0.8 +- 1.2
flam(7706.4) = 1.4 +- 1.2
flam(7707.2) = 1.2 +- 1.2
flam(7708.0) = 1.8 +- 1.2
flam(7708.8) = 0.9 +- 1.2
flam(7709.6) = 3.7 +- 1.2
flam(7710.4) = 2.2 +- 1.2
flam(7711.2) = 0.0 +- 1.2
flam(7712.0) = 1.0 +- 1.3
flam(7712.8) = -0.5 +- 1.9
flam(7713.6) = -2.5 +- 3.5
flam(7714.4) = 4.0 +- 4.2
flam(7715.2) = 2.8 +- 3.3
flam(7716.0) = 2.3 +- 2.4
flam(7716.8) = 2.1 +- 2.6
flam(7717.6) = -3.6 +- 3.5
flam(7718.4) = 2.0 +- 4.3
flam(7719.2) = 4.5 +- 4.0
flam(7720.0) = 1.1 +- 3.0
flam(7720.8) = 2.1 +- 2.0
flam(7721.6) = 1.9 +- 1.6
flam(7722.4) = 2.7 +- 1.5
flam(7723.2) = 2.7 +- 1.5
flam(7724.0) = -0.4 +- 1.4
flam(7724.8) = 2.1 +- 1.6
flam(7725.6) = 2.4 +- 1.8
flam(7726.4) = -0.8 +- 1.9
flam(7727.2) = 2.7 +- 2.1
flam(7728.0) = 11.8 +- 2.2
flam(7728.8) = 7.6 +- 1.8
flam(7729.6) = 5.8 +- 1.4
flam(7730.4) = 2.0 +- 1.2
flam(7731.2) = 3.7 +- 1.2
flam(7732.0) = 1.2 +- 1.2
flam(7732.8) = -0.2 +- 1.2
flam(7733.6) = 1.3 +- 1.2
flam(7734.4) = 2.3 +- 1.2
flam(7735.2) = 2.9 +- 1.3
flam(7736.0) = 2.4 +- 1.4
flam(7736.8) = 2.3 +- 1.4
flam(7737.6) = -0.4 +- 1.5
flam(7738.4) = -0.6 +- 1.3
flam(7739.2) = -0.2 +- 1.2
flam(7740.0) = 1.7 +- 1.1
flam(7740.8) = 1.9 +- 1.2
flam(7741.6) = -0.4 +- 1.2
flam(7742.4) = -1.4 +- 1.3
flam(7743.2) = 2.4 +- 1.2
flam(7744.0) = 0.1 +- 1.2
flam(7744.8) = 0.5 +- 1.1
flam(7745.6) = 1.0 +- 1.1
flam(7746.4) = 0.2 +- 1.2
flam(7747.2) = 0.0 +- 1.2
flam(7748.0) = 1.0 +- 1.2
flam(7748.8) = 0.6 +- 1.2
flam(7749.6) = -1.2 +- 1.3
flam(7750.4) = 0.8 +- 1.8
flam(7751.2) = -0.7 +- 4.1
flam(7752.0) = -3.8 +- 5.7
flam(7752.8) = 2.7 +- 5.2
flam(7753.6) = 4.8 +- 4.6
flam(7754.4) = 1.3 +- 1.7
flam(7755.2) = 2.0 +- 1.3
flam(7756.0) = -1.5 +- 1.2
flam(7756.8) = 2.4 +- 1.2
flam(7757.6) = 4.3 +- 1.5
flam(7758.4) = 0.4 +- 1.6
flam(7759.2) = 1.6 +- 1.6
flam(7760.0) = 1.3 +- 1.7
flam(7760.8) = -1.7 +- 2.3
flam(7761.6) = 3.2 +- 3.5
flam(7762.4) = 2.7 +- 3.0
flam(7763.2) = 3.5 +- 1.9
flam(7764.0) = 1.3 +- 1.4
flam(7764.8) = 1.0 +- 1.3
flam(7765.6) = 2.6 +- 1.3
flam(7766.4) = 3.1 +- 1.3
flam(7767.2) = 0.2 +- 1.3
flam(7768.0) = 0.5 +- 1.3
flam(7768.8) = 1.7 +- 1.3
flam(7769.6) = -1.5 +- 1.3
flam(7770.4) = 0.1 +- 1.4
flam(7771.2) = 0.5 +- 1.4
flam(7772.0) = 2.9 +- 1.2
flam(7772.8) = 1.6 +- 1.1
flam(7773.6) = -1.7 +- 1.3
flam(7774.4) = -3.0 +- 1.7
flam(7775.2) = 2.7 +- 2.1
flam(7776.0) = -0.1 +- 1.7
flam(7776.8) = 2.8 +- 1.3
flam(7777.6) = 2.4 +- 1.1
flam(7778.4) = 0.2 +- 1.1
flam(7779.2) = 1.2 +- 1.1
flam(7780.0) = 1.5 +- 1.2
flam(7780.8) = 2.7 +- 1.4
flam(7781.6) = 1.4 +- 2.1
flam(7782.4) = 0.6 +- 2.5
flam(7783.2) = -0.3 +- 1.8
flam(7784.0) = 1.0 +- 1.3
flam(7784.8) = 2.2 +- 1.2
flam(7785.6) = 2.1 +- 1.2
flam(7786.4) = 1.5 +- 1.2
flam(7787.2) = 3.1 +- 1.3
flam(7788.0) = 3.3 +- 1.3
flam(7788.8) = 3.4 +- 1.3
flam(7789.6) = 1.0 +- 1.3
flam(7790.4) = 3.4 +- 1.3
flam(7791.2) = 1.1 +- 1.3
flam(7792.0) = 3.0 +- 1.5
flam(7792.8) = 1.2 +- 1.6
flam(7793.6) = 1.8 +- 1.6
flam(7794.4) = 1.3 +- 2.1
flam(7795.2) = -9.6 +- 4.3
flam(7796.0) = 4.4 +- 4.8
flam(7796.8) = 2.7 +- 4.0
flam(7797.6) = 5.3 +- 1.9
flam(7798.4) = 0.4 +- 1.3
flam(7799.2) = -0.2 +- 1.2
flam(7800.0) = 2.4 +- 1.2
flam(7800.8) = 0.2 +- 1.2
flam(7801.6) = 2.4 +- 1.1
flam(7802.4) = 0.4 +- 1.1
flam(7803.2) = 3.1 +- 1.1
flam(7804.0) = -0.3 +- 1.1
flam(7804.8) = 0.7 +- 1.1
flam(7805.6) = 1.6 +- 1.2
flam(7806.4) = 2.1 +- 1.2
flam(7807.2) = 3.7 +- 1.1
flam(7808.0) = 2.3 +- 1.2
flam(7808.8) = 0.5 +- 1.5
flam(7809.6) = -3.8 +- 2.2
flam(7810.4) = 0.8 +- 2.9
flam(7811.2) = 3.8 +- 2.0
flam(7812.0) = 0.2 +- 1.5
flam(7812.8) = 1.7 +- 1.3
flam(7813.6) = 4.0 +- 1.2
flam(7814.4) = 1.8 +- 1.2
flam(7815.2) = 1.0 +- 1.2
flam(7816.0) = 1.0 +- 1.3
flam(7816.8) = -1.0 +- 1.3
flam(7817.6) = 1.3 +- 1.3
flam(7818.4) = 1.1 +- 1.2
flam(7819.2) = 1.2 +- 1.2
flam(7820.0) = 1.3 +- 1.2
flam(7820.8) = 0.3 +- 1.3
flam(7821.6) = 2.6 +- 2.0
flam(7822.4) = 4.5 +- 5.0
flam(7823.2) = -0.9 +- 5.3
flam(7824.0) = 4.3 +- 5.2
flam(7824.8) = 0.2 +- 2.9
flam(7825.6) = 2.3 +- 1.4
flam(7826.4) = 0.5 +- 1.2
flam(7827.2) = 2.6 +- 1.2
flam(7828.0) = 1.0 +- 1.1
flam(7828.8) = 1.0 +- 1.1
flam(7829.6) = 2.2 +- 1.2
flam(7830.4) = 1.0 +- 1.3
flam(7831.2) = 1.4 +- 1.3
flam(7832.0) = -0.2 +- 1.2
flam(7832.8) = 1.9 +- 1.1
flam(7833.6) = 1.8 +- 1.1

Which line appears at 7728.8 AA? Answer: H-alpha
